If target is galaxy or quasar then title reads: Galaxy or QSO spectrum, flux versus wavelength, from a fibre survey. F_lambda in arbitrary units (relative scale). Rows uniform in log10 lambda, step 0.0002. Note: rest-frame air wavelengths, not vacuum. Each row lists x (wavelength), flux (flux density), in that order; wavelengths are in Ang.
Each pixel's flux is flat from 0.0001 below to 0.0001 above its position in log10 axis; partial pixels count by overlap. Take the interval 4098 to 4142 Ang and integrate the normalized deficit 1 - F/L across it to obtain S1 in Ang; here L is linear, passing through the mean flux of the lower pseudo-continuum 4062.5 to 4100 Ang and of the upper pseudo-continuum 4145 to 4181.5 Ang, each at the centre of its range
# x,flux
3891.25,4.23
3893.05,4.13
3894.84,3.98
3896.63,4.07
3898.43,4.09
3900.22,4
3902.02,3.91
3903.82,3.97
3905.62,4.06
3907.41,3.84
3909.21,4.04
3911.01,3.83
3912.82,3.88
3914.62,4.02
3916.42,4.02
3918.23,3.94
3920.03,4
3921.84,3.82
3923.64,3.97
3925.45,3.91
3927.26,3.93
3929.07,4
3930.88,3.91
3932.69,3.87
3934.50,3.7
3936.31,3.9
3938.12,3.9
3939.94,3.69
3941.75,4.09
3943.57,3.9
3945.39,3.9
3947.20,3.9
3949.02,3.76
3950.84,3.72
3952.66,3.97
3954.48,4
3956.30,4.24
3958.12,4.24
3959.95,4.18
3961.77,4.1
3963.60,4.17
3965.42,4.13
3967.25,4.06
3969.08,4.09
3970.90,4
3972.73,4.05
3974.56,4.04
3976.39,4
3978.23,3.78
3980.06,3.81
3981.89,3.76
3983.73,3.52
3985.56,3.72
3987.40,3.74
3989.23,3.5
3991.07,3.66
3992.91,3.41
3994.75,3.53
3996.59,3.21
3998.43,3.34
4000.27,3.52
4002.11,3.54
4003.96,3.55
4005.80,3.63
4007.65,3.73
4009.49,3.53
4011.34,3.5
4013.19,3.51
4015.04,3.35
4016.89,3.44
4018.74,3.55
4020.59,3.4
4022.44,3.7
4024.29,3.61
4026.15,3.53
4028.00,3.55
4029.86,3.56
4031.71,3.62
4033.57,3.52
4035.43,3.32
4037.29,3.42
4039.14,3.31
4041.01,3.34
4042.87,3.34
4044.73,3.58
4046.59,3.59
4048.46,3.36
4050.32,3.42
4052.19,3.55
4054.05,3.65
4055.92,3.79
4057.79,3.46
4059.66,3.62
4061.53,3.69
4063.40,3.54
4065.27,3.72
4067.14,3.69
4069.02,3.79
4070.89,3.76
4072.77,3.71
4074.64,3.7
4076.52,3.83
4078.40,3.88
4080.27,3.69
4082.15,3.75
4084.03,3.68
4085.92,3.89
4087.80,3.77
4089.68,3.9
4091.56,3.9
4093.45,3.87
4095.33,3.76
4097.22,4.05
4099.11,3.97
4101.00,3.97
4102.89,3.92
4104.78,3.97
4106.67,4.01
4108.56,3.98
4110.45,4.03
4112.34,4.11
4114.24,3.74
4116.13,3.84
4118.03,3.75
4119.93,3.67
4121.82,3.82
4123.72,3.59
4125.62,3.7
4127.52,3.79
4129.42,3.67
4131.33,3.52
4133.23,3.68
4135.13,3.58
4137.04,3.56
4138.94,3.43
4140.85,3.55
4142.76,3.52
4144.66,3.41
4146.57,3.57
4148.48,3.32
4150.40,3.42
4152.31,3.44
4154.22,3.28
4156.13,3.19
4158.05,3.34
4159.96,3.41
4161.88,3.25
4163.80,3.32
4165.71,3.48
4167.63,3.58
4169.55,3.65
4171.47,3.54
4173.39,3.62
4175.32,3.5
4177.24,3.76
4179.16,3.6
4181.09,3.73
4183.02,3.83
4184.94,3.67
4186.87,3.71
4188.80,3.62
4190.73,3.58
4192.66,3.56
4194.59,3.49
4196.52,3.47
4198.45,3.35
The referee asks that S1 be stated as -1.6 Ang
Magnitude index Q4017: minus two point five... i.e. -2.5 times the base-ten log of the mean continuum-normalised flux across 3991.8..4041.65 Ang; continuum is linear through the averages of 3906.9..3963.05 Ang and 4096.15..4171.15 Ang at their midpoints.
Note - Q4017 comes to 0.097 mag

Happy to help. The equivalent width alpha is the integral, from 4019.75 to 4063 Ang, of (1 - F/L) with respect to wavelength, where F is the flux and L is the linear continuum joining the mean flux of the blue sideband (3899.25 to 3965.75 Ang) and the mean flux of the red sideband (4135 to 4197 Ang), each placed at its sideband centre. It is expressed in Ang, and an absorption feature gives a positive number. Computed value 2.7 Ang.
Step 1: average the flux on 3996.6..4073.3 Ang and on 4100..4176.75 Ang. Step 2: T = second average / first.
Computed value 1.02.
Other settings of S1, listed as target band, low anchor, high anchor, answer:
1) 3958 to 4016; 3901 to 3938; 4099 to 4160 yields 1.5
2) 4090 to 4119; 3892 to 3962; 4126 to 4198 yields -2.3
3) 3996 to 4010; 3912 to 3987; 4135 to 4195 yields 1.2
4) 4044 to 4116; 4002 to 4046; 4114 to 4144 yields -3.8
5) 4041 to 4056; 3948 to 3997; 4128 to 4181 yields 0.8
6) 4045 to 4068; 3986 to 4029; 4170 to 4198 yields -0.3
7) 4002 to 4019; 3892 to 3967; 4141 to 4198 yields 1.3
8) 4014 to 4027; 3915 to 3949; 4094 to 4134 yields 1.2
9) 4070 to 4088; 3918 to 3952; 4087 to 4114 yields 0.8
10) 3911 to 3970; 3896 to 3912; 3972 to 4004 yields -2.1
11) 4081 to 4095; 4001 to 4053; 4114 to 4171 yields -1.2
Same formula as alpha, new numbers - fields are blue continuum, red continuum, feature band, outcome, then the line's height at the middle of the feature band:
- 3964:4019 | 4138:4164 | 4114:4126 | -0.99 Ang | 3.45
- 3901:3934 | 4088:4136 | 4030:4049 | 2.08 Ang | 3.87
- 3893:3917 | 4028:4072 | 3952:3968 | -1.28 Ang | 3.82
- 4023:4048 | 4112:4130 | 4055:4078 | -0.72 Ang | 3.58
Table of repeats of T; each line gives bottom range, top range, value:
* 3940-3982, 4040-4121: 0.94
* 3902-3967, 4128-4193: 0.89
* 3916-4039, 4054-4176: 0.98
